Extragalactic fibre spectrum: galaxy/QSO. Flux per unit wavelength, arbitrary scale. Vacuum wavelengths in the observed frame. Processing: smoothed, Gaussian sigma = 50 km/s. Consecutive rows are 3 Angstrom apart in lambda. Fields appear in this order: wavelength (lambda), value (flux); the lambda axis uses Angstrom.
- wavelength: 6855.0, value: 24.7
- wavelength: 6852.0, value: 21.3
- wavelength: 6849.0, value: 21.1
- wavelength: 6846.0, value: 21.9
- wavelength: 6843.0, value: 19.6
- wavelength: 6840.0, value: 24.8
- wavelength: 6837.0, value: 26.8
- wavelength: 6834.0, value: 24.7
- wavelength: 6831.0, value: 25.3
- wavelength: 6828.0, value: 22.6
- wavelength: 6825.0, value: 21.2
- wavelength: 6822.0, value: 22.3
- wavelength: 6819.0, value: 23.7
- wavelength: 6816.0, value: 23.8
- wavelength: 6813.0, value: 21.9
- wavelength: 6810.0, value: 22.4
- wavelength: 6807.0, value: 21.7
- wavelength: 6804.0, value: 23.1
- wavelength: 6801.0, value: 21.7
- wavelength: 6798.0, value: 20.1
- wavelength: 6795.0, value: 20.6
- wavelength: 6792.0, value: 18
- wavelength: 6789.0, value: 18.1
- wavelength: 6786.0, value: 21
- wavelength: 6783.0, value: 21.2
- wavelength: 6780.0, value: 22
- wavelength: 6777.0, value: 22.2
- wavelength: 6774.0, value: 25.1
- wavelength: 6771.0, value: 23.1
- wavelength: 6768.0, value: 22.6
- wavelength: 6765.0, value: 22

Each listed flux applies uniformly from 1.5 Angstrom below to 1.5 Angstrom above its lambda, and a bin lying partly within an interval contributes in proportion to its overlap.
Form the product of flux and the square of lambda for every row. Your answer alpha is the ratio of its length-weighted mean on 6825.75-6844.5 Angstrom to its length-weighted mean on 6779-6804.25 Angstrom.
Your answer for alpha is 1.18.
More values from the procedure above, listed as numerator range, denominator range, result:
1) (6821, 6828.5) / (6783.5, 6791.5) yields 1.13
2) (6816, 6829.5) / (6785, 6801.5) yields 1.15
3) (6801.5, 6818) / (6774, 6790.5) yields 1.07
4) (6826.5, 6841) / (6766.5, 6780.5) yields 1.10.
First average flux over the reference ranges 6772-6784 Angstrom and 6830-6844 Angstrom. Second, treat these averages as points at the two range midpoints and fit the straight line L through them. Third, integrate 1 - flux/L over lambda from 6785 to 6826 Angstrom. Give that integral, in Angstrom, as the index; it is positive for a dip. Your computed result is 3.6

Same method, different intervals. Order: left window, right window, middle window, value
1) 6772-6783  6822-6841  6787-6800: 2.2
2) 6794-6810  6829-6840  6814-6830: 0.7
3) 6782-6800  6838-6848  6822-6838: -1.6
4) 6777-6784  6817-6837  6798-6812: 0.4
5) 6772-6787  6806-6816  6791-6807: 1.0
